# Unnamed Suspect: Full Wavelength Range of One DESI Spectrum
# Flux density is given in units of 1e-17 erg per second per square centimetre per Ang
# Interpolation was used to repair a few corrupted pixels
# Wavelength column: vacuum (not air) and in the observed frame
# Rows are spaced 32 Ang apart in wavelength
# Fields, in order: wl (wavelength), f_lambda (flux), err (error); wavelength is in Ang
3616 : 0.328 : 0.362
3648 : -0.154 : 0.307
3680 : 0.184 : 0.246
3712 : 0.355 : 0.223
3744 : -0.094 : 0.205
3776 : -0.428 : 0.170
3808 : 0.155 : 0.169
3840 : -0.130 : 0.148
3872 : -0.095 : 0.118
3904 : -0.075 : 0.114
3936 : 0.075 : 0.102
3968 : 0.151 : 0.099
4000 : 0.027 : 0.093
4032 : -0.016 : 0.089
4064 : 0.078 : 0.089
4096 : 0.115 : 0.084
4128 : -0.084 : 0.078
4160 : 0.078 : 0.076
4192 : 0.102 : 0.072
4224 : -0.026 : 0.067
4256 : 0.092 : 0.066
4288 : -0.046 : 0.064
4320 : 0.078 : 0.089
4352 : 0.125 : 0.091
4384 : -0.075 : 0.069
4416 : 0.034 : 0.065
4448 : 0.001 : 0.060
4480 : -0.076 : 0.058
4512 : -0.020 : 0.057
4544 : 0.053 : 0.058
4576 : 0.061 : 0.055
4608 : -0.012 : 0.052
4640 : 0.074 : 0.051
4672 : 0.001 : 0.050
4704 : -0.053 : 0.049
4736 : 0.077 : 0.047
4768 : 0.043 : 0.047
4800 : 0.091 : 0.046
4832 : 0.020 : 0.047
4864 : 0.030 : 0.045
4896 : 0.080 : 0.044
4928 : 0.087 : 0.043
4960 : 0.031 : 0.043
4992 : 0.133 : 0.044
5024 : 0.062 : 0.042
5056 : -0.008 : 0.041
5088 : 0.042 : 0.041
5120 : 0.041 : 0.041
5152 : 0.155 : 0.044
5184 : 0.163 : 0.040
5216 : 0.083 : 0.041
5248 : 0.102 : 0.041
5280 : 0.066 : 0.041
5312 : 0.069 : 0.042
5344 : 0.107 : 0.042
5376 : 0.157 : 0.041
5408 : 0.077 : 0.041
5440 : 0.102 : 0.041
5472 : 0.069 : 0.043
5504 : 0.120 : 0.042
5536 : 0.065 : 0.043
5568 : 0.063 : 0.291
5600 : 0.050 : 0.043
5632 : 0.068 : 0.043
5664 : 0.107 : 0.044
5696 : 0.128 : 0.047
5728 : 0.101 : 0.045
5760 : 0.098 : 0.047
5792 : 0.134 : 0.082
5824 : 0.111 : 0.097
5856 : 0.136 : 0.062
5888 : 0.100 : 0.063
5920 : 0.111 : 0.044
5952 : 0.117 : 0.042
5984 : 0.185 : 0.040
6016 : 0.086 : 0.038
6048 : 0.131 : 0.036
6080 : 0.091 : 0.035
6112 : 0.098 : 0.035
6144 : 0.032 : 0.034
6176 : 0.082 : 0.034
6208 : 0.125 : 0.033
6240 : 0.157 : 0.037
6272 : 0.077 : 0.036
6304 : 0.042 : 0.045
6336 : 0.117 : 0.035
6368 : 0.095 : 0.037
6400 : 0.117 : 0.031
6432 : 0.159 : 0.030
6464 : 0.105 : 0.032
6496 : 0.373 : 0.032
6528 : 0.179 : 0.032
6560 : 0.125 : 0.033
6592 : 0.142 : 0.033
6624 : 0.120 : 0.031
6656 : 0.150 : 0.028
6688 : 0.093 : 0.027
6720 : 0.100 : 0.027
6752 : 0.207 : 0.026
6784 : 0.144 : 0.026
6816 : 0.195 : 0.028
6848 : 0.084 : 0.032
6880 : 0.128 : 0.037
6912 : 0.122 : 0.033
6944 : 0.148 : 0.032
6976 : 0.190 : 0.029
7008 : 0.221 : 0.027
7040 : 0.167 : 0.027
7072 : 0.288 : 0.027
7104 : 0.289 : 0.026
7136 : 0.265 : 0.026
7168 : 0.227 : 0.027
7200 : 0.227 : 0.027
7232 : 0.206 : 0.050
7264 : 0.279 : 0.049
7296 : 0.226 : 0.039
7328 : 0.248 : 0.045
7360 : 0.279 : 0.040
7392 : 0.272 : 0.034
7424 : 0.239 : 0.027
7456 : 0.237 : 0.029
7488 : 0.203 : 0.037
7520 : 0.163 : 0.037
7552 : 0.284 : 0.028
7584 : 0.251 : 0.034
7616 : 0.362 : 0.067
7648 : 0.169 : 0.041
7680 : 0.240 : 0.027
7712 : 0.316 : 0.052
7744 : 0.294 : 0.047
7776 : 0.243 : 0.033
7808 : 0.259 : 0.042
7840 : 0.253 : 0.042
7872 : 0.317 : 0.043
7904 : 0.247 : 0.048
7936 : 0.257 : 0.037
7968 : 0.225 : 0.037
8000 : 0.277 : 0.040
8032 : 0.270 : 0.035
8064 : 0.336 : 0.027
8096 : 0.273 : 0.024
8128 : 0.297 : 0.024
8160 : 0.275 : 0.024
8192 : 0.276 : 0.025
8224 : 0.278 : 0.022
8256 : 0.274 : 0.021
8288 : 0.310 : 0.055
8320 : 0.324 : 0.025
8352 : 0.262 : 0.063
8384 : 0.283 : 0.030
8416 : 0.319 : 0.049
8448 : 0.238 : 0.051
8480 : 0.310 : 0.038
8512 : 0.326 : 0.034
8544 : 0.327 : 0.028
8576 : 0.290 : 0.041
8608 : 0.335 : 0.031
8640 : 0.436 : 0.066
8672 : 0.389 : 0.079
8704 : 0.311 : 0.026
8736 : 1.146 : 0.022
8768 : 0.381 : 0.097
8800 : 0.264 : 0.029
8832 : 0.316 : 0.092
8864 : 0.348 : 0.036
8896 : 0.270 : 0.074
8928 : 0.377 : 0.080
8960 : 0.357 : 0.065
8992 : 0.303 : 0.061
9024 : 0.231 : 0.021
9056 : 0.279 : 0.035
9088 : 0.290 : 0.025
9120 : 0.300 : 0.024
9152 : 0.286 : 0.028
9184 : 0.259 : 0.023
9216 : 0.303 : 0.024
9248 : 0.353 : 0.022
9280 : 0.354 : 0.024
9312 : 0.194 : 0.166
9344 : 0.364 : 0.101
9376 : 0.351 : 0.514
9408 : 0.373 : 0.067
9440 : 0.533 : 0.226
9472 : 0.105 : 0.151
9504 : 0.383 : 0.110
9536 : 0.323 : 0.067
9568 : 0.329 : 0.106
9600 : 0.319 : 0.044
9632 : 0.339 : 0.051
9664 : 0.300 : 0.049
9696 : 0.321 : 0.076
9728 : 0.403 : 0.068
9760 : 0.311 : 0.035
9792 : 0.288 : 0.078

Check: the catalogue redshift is 0.745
